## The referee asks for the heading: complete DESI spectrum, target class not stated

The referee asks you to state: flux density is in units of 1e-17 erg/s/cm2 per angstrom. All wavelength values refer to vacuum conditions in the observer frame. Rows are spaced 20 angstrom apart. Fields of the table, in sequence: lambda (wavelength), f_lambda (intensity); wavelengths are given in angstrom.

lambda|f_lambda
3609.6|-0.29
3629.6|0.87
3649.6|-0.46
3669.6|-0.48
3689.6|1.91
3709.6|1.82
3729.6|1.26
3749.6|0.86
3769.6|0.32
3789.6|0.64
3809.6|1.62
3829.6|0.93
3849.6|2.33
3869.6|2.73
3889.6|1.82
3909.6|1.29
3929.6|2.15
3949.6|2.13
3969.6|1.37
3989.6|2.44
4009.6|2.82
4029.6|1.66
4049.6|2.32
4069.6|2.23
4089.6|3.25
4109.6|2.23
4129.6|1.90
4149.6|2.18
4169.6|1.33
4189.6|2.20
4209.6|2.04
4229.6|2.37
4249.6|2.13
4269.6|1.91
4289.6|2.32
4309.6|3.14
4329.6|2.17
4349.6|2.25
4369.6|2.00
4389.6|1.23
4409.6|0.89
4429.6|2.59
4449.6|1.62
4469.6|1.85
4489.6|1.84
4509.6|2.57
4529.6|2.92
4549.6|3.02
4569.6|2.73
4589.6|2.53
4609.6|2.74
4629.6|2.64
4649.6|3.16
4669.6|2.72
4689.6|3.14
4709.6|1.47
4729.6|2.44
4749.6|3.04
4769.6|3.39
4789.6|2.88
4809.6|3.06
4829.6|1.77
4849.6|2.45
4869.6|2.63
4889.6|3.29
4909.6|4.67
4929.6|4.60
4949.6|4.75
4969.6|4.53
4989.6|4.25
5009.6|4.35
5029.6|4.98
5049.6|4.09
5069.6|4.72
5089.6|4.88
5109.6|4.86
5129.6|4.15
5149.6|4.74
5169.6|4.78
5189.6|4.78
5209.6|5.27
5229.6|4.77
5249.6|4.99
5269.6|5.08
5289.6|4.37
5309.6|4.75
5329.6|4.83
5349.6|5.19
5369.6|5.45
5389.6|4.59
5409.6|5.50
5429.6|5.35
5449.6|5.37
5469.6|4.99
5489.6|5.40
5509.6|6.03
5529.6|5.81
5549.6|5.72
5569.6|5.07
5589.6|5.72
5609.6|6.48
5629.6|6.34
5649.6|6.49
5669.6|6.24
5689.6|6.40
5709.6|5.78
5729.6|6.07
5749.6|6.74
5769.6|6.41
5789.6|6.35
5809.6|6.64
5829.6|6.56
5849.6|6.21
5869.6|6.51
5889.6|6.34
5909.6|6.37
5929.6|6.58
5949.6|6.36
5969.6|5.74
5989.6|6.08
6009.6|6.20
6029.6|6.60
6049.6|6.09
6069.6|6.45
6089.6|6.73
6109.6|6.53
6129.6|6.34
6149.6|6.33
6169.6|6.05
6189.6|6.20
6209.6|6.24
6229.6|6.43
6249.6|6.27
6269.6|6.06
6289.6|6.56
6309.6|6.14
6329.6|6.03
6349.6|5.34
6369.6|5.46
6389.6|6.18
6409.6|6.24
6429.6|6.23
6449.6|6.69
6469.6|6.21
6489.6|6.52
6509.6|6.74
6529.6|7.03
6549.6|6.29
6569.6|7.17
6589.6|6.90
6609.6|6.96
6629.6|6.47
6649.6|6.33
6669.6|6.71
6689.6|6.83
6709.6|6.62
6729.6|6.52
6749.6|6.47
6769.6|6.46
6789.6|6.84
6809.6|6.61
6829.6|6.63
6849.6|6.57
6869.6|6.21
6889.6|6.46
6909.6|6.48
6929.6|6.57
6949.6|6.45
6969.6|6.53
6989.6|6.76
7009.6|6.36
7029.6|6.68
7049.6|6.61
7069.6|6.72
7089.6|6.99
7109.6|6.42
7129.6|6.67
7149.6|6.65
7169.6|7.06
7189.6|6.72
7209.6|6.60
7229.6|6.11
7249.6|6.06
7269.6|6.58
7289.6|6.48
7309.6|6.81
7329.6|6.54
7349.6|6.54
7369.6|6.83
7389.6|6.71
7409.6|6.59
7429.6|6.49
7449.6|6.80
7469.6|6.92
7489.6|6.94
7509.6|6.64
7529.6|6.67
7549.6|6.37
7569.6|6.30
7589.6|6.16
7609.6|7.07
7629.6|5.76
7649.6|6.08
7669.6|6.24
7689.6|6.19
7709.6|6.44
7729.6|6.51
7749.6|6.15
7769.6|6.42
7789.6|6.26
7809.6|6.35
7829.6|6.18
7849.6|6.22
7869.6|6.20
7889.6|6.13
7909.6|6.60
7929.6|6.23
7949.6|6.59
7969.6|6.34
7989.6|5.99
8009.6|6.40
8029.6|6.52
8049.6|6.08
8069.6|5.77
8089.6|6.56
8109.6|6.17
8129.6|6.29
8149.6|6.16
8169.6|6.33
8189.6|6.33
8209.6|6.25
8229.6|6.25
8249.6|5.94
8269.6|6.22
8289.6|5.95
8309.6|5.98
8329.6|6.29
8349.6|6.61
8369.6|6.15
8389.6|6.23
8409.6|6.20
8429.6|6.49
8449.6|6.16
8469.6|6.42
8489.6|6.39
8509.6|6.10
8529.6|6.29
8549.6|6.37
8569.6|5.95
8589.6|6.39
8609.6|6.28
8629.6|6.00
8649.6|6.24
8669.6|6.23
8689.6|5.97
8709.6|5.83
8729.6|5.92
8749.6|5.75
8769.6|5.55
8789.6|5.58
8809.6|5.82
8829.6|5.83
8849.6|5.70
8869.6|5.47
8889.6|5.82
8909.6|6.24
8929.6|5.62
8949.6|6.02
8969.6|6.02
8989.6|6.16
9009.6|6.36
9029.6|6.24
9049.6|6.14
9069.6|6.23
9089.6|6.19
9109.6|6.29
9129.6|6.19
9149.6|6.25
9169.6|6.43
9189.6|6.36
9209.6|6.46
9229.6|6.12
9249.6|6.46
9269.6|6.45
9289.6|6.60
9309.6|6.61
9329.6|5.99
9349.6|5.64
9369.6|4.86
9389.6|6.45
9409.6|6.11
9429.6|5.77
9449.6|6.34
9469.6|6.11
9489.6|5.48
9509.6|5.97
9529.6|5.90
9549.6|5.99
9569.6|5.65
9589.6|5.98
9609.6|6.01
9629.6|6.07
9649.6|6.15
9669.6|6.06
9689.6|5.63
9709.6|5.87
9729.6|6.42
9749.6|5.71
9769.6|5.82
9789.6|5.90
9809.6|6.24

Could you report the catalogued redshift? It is 0.229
